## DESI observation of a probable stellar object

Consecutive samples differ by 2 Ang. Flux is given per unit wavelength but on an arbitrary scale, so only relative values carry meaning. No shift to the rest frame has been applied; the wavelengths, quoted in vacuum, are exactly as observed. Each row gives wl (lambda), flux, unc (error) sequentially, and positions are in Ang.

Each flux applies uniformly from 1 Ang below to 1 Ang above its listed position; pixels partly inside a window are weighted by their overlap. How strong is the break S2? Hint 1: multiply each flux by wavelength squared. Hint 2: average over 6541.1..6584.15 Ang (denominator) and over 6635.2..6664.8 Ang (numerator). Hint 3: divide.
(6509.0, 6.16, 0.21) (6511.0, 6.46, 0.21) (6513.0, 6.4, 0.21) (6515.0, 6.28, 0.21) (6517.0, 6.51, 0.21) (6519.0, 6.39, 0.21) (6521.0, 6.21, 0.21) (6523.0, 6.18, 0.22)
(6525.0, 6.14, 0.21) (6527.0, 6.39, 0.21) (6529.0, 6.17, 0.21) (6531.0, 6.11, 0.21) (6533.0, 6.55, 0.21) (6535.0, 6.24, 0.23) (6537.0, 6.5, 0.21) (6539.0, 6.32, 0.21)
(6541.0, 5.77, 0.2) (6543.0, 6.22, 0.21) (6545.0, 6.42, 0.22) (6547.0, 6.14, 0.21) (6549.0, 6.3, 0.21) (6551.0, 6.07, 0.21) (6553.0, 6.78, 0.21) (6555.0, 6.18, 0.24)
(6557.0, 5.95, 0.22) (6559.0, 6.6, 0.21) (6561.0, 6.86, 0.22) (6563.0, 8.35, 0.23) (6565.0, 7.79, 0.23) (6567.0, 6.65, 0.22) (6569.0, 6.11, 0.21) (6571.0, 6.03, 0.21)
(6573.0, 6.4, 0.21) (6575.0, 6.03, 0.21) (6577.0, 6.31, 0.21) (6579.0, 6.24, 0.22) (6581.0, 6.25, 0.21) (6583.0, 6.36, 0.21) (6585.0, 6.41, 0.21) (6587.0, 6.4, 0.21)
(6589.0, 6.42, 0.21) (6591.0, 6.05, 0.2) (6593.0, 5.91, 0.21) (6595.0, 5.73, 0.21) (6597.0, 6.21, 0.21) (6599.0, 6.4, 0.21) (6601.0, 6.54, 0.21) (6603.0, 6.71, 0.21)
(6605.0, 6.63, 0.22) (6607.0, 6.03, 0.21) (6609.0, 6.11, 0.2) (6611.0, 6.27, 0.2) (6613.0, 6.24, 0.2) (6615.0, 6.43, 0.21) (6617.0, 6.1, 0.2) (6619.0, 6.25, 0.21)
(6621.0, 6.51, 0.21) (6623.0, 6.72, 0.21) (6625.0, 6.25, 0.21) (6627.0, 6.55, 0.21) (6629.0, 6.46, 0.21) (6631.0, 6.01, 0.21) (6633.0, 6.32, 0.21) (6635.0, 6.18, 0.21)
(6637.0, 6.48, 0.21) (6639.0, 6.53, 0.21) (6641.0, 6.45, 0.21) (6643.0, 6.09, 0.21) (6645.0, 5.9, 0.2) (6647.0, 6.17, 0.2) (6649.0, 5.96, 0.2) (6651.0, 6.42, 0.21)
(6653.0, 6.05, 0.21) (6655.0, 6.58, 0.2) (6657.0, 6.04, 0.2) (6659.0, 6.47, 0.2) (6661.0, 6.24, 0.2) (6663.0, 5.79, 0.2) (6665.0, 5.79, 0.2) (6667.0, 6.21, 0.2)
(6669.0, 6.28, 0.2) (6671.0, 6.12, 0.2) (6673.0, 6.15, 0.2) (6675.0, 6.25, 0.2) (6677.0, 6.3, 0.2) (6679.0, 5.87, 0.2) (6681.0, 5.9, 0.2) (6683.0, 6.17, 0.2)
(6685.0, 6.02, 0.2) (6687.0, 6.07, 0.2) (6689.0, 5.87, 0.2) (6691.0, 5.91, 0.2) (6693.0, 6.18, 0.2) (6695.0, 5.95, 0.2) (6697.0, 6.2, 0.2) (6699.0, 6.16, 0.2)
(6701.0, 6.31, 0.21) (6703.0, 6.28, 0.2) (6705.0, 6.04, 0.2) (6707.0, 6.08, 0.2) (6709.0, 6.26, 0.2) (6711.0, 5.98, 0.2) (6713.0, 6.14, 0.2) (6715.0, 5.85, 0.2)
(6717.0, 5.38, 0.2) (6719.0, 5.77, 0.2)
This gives 0.99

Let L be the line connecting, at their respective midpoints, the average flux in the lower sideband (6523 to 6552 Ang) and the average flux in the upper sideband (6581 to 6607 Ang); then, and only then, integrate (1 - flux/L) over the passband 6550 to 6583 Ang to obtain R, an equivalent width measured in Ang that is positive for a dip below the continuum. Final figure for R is -1.38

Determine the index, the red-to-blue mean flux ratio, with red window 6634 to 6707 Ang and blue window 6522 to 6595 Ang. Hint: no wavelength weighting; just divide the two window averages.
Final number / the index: 0.97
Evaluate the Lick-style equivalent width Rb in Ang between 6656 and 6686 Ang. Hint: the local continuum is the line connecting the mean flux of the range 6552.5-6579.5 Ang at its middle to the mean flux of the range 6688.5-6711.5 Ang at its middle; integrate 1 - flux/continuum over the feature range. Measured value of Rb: 0.5 Ang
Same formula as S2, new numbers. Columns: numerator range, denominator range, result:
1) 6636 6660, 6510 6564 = 1.01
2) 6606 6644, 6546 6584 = 0.99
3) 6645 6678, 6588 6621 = 1.00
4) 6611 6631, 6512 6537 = 1.04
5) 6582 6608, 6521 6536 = 1.03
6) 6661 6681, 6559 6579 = 0.94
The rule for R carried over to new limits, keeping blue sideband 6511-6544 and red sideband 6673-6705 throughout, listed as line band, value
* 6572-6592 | -0.2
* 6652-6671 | -0.1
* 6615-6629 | -0.5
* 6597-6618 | -0.5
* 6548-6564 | -1.0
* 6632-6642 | -0.4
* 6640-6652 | 0.0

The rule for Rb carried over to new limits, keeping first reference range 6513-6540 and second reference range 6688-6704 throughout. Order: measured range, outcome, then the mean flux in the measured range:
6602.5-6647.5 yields -0.9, 6.32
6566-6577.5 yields 0.0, 6.25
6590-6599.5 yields 0.3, 6.04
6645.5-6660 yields -0.2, 6.23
